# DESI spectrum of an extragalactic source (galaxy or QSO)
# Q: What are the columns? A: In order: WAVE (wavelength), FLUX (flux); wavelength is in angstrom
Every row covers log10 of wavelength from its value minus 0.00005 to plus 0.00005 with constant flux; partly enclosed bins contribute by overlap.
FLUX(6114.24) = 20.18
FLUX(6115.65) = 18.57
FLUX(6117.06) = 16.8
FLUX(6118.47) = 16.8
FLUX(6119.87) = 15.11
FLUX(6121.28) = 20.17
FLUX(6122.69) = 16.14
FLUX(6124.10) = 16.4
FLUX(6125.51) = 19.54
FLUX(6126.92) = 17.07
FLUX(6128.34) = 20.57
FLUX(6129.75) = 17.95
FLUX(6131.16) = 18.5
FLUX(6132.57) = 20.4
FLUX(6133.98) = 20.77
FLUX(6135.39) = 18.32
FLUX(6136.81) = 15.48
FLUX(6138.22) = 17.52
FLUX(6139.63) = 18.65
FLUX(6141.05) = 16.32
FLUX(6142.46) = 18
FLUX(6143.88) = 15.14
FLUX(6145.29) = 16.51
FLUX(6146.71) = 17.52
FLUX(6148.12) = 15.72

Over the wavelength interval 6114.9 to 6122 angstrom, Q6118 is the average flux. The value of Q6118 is 17.5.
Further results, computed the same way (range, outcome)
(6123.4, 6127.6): 17.7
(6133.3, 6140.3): 18.1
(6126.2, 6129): 18.7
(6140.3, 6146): 16.5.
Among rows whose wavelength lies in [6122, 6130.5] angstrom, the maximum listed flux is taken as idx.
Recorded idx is 20.57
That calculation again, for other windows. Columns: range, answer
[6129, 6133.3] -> 20.4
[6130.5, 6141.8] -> 20.77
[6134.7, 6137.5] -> 18.32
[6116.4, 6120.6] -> 16.8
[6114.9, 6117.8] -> 18.57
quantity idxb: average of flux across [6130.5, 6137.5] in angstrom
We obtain 18.7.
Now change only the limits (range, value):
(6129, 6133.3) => 19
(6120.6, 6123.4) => 18.1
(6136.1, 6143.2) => 17.2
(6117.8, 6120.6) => 16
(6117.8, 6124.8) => 16.9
